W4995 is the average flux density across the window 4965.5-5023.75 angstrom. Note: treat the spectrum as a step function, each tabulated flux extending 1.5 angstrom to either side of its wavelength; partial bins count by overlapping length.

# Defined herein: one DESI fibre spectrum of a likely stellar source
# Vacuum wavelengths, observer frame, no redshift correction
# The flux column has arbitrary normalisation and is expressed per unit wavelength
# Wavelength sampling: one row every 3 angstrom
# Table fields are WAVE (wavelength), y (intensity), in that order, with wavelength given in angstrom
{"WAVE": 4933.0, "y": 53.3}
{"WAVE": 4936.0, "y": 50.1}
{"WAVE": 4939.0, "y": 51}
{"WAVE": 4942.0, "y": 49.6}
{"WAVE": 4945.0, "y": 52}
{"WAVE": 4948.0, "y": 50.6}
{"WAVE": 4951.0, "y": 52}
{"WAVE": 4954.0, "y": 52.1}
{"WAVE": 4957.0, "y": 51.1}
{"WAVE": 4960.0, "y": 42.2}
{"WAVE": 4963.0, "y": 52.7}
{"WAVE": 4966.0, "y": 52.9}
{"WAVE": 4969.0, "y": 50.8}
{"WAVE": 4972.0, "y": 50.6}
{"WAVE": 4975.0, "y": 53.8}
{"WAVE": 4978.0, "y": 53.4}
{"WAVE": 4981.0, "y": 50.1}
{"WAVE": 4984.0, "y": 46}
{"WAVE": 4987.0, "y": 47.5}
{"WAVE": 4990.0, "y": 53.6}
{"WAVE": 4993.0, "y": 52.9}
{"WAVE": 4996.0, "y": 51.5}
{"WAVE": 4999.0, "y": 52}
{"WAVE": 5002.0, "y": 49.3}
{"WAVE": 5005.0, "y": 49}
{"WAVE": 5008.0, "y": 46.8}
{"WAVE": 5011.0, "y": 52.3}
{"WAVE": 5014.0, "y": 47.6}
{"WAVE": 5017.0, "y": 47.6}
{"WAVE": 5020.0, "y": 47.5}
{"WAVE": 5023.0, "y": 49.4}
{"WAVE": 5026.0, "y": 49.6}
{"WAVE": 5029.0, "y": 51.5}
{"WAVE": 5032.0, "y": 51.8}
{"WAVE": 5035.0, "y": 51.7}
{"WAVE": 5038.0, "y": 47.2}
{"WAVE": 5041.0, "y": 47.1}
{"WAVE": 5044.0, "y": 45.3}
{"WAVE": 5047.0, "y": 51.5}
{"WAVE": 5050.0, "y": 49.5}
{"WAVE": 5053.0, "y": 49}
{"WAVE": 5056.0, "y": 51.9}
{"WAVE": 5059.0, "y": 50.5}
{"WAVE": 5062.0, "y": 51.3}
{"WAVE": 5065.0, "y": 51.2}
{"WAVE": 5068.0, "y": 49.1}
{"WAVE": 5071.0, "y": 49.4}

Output 50.2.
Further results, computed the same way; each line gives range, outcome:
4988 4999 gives 52.3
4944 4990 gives 50.6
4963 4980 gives 52.3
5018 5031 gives 49.5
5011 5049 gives 49.1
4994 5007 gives 50.4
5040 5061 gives 49.4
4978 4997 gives 50.5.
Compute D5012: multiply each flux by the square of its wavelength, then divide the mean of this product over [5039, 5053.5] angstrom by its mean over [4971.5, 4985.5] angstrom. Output 0.98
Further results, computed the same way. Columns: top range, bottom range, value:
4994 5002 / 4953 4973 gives 1.04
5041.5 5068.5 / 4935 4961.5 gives 1.04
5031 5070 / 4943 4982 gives 1.01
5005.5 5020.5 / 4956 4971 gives 0.99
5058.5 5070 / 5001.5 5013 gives 1.05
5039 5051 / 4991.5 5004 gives 0.96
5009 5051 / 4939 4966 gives 1.01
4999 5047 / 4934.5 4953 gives 1.00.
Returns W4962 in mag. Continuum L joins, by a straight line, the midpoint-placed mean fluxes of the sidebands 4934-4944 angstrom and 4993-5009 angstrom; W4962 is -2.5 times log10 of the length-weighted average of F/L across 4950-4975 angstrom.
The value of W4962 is -0.01 mag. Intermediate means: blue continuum 50.5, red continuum 50.1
